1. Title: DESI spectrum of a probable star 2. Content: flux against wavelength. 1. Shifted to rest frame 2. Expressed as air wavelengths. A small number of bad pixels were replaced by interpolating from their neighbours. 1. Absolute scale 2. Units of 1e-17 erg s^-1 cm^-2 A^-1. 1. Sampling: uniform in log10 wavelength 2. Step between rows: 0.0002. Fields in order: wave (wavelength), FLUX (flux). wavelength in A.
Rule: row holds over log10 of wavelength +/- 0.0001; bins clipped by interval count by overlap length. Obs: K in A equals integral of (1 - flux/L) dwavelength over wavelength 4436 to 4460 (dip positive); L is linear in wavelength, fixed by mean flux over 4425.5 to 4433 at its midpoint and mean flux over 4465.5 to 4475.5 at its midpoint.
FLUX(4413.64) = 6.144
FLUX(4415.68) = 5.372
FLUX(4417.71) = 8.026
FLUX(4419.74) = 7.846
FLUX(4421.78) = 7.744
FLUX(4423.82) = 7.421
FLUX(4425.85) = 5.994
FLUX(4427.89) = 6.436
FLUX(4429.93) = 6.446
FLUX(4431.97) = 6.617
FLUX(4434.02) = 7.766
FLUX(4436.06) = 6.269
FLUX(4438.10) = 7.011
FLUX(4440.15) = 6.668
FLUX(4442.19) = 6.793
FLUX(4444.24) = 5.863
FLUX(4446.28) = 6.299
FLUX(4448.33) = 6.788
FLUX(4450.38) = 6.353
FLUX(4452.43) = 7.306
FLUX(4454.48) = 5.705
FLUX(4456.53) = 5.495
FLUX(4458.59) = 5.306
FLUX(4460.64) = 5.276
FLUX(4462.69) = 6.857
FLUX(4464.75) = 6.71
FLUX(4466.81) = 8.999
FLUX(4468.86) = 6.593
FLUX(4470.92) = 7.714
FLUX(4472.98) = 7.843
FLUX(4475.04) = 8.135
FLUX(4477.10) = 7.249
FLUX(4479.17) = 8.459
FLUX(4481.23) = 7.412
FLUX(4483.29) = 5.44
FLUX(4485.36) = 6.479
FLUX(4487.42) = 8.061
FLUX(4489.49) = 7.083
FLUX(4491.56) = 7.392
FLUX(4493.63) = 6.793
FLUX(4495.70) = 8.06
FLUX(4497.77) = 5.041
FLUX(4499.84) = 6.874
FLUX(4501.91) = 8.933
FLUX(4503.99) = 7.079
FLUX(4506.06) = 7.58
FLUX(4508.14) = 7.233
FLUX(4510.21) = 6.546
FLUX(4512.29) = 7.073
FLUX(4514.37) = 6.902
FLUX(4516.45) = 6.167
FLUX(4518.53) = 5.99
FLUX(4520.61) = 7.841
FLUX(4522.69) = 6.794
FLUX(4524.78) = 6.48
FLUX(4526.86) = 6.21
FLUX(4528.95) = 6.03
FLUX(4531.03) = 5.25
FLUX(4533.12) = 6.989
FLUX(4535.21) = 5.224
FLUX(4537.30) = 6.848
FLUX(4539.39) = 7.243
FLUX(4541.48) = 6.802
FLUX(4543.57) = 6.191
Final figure 2.4 A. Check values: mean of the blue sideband 6.4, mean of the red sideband 7.81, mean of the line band 6.31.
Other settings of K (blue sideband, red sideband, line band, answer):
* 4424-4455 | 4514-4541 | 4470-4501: -3.3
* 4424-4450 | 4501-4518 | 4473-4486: -0.7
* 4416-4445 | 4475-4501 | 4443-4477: 1.3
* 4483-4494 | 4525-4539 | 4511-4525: -0.7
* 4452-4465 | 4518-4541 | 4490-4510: -2.9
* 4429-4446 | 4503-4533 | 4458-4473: -0.5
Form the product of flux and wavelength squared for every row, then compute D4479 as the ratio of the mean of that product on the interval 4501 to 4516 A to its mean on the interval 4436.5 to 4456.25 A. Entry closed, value 1.2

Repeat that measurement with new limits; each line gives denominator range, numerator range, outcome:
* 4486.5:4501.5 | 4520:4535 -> 0.91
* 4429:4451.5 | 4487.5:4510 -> 1.12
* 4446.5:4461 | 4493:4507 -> 1.21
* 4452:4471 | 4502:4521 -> 1.10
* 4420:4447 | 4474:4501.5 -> 1.09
